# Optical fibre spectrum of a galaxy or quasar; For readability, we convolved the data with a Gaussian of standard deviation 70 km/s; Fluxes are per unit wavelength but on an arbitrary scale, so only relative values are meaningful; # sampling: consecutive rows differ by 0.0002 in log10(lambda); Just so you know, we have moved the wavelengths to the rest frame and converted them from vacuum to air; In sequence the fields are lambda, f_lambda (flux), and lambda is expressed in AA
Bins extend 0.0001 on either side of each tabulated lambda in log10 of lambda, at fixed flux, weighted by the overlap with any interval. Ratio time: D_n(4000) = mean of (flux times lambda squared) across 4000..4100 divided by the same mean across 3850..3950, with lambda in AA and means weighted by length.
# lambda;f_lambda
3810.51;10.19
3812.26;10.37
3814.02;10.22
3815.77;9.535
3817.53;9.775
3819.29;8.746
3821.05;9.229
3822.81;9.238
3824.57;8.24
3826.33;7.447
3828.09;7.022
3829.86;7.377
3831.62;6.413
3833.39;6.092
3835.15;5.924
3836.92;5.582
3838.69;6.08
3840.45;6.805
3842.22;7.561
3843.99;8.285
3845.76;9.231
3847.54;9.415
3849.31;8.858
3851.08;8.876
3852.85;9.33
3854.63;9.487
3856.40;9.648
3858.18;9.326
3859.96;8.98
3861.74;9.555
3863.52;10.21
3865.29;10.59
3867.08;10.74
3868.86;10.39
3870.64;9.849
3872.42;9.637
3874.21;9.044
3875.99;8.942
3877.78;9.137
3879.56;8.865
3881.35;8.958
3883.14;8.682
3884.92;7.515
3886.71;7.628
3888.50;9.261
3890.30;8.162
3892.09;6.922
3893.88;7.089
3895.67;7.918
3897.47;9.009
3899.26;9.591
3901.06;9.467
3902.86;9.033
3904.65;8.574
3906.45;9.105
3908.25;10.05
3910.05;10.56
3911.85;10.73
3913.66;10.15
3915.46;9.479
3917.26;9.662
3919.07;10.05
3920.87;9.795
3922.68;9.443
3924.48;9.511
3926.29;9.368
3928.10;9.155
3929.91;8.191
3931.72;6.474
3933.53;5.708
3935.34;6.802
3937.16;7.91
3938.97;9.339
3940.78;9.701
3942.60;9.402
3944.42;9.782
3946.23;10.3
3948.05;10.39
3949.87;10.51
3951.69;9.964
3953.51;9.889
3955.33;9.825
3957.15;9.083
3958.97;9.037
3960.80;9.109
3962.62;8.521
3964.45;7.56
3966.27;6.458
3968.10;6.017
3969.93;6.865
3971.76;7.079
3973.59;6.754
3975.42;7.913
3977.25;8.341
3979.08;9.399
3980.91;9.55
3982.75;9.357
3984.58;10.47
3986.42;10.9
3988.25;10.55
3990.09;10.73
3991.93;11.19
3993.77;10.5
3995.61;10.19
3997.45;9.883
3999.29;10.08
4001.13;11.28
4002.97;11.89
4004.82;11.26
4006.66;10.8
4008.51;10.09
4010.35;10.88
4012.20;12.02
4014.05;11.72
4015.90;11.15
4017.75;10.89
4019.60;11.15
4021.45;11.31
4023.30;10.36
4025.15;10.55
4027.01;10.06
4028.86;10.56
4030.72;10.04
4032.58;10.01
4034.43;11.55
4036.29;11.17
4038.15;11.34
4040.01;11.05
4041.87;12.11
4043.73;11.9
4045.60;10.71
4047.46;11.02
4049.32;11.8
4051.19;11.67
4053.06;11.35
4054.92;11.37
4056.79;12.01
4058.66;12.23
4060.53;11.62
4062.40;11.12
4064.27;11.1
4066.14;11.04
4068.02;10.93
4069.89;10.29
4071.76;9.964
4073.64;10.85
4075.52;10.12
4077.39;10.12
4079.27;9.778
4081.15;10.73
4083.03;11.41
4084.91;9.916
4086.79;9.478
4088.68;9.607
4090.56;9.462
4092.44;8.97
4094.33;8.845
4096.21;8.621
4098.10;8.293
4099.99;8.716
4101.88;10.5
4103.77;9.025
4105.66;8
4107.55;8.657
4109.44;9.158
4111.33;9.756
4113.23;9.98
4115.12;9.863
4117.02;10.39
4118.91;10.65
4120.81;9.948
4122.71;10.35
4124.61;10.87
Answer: 1.3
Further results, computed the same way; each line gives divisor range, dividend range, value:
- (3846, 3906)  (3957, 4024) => 1.14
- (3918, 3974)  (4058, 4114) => 1.23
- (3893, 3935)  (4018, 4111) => 1.25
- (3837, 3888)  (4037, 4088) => 1.36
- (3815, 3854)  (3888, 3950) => 1.18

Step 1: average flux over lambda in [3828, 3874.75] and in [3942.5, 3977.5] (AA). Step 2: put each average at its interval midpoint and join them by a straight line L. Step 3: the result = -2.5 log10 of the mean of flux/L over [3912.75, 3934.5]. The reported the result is -0.04 mag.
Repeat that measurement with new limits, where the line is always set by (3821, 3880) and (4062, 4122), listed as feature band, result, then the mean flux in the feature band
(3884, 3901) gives 0.08 mag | 8.19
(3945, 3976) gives 0.07 mag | 8.56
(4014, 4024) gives -0.17 mag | 11.1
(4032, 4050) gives -0.18 mag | 11.3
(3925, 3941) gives 0.12 mag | 8.04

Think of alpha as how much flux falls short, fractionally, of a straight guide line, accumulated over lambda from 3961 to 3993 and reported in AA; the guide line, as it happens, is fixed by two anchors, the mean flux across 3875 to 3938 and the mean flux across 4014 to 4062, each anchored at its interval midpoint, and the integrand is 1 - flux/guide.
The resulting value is 4.36 AA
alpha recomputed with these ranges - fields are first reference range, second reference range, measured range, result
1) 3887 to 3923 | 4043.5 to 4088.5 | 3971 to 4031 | -0.4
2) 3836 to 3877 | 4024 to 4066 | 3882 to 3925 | 2.2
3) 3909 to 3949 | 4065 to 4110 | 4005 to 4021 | -2.8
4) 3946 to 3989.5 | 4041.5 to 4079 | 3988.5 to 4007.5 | -2.3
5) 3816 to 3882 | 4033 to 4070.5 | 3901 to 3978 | 7.6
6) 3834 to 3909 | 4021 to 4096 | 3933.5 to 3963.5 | 1.0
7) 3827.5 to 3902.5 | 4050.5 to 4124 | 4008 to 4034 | -3.1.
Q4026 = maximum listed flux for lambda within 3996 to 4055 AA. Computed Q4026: 12.11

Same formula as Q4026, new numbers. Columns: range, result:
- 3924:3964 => 10.51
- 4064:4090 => 11.41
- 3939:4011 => 11.89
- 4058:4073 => 12.23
